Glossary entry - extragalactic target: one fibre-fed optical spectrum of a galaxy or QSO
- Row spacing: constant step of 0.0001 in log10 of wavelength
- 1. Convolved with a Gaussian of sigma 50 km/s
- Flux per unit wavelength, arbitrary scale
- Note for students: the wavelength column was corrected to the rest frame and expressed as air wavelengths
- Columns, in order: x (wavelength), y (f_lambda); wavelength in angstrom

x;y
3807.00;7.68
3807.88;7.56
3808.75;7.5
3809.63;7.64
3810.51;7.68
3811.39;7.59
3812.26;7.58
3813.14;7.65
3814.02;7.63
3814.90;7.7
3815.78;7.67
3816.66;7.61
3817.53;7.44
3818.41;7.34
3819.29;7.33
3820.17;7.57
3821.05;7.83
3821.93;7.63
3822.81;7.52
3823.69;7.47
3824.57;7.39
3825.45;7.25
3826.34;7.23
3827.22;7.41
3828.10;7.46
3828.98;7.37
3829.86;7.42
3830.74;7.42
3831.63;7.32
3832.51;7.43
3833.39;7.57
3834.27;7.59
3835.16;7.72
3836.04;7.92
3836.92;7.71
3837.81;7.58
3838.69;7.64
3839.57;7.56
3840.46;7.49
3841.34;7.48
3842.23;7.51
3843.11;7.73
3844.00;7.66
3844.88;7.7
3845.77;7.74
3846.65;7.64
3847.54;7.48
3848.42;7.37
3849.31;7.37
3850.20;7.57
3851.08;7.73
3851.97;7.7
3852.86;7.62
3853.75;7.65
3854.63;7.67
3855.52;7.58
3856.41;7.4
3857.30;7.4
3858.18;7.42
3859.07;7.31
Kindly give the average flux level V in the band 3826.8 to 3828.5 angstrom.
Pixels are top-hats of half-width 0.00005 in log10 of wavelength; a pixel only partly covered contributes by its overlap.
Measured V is 7.44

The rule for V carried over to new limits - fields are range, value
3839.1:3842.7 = 7.52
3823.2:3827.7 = 7.34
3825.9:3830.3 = 7.39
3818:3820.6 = 7.41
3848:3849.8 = 7.34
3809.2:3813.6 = 7.63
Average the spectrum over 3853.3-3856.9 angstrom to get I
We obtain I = 7.57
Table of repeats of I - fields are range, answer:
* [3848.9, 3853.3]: 7.59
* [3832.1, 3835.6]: 7.58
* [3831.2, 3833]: 7.4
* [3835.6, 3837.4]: 7.8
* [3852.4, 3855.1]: 7.64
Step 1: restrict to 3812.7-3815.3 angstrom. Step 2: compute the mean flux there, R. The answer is 7.65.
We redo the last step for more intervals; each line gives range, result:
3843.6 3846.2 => 7.7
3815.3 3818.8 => 7.53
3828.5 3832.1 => 7.38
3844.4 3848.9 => 7.59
